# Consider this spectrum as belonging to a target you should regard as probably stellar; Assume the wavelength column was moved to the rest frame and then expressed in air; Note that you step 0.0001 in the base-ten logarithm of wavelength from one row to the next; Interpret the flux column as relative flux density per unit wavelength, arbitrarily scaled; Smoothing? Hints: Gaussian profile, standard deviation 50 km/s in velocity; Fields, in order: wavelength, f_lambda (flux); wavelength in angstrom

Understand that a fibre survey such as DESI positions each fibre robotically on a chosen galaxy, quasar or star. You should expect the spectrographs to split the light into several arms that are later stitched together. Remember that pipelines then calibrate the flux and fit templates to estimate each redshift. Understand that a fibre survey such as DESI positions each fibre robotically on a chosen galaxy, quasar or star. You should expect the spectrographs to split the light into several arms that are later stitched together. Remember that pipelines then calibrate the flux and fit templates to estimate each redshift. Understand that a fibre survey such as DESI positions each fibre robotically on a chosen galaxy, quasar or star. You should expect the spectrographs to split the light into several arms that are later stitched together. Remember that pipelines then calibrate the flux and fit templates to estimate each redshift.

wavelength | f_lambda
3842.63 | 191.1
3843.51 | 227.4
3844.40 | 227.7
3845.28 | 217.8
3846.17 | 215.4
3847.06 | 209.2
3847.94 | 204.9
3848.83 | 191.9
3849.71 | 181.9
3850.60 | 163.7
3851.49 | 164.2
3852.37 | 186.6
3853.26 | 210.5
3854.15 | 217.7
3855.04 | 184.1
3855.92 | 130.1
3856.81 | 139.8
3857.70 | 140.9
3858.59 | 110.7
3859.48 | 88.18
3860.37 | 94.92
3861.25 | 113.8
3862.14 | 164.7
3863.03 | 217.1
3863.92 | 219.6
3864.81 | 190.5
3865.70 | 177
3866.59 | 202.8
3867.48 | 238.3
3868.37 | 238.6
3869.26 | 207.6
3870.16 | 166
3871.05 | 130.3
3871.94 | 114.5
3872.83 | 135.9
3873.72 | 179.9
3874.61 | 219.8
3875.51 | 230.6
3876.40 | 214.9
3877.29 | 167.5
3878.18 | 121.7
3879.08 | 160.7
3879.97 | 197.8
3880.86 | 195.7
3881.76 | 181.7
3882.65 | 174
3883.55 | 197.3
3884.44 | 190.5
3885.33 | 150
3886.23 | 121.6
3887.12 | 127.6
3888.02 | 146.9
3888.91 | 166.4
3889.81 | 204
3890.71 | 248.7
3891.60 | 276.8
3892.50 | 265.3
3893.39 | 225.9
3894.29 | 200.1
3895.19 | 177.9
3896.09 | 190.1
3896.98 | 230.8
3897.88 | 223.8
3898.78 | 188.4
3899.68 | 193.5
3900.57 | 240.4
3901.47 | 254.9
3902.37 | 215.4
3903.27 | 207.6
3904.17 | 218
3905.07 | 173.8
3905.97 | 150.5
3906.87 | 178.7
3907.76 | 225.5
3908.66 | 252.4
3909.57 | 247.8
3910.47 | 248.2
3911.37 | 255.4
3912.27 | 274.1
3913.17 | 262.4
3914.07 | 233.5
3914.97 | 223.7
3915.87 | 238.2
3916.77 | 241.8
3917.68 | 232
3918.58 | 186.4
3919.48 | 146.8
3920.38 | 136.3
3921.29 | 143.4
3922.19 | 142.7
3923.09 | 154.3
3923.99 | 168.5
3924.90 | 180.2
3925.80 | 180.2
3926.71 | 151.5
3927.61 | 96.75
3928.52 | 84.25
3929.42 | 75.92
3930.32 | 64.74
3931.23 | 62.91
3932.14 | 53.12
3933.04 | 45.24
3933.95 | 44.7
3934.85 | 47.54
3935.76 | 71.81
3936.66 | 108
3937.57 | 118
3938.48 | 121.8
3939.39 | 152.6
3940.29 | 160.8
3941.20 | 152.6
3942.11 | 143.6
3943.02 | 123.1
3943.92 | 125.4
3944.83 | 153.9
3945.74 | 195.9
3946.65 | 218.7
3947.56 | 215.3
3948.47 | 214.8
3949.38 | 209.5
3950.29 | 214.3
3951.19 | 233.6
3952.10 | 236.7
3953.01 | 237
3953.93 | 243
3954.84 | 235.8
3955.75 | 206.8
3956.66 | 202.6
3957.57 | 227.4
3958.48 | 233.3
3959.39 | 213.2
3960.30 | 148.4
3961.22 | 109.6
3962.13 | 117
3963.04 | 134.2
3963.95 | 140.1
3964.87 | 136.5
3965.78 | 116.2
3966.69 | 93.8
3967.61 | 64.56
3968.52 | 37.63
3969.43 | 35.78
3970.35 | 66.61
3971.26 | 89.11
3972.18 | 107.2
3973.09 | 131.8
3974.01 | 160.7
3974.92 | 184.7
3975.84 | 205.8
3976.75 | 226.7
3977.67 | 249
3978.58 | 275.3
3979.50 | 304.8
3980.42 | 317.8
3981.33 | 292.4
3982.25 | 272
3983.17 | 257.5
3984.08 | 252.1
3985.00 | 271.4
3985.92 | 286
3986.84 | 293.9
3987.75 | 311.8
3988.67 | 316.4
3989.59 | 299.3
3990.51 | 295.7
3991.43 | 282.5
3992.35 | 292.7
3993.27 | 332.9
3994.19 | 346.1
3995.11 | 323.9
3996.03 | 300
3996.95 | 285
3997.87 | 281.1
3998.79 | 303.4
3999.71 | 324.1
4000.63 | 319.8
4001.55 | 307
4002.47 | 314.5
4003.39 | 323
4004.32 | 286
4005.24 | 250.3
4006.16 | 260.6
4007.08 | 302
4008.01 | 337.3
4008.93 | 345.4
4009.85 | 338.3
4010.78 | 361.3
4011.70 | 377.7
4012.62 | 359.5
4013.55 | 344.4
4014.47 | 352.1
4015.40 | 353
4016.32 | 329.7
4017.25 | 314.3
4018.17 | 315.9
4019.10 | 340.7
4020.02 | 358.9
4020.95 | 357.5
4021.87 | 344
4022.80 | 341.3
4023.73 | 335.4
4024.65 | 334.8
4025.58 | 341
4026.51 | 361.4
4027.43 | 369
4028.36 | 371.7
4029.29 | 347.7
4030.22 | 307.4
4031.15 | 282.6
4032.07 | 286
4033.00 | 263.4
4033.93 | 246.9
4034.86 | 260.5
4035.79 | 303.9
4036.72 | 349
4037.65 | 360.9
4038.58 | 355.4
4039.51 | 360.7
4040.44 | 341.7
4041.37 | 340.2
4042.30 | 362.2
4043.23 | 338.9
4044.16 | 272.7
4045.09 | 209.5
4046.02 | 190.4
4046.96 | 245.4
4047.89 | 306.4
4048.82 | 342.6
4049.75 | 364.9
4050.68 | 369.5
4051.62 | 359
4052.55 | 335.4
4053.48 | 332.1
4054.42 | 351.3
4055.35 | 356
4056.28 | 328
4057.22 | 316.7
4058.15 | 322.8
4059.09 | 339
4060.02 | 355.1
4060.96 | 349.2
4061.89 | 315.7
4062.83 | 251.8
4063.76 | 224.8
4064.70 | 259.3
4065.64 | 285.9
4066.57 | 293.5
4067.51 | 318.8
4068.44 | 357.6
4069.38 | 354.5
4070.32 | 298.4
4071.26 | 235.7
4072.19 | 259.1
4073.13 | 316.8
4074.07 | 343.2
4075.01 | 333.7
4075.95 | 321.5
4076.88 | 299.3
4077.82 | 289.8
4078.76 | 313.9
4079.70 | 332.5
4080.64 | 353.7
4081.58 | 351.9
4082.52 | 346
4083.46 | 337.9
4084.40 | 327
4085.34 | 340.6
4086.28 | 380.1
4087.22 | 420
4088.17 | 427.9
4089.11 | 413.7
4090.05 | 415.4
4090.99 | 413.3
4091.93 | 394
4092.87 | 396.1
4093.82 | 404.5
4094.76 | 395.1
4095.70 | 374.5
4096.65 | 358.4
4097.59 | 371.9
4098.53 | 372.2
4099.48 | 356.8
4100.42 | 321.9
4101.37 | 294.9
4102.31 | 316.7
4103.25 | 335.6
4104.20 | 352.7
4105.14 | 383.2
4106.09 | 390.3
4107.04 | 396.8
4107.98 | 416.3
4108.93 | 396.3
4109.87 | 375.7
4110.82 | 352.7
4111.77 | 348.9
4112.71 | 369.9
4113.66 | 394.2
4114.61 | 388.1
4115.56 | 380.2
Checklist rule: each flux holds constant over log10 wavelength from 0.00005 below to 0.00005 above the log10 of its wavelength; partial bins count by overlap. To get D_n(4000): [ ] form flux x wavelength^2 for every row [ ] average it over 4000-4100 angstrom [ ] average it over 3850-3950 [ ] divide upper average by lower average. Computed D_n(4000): 2.1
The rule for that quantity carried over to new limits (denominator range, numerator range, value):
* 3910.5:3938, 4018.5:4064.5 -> 2.30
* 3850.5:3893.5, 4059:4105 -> 2.13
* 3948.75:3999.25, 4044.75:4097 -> 1.59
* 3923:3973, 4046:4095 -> 2.52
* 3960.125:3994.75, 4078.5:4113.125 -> 1.88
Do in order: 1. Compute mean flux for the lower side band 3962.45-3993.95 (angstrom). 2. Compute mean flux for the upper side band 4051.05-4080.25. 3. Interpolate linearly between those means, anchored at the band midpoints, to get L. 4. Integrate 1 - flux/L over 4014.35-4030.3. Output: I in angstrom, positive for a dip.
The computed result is -4.89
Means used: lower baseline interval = 211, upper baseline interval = 315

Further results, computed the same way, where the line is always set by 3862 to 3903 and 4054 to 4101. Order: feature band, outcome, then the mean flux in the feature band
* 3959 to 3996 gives 7.8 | 211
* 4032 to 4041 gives -0.1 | 314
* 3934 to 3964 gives 9.1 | 171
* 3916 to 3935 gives 8.1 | 129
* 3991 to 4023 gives -4.0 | 323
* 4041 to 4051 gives 0.4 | 303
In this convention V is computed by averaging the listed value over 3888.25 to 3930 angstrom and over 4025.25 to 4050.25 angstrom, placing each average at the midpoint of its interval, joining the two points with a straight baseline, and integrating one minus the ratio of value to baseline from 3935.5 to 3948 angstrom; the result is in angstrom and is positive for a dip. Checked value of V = 4.4 angstrom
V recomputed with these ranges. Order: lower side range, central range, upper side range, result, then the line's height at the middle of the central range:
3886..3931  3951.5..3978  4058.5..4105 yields 9.0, 241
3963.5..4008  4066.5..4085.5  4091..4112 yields 1.2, 341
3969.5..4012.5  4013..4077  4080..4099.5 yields 1.8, 331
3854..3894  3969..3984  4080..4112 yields 3.8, 267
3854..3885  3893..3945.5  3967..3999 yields 7.8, 201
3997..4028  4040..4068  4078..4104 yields 2.8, 348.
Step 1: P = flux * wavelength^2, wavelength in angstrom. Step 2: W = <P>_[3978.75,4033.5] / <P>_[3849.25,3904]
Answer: 1.8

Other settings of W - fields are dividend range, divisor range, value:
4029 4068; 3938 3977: 2.02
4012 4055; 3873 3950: 1.97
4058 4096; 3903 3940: 2.28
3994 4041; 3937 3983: 1.89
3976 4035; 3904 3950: 1.99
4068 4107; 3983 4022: 1.16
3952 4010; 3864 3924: 1.25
